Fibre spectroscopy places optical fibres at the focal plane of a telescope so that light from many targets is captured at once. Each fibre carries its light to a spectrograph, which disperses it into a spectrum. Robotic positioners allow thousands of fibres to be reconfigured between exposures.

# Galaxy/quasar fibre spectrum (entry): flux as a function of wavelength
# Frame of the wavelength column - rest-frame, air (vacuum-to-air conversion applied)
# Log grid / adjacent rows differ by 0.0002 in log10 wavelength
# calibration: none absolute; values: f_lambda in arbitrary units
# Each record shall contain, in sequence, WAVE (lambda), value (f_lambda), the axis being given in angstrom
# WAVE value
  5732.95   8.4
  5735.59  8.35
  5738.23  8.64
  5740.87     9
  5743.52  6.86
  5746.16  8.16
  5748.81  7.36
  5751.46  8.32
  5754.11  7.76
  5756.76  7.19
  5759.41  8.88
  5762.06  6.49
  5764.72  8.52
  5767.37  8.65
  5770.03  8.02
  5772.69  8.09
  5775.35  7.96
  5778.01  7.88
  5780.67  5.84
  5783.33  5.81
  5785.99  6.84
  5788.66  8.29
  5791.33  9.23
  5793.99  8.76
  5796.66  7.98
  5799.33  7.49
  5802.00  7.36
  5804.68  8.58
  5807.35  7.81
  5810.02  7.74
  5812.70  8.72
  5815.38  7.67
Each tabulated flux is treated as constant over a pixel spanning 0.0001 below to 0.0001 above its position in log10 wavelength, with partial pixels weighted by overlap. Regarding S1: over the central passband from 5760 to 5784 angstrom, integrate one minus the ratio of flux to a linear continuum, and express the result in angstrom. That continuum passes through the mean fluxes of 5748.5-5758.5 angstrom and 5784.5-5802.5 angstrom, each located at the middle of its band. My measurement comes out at 0.9 angstrom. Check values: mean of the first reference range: 7.74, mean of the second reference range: 8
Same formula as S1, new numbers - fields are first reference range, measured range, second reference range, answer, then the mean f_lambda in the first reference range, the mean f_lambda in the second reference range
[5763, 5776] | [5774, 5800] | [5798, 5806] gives 1.2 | 8.21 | 7.8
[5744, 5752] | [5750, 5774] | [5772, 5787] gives -1.7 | 7.8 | 7.03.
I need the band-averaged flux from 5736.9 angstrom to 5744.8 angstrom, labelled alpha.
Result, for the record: 8.17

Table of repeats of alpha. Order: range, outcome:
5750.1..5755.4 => 8.03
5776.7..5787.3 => 6.59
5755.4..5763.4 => 7.52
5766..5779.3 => 8.12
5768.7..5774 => 8.05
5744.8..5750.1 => 7.76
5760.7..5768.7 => 7.89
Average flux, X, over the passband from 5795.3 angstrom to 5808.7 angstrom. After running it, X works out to 7.85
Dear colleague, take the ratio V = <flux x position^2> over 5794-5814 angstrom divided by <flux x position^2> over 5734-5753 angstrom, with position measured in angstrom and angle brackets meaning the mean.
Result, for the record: 1.01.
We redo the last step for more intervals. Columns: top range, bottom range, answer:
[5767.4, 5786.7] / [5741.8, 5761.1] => 0.95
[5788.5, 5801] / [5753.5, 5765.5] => 1.09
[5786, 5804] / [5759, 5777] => 1.02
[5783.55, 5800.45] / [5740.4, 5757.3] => 1.04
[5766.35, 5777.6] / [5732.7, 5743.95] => 0.99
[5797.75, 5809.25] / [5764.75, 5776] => 0.96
